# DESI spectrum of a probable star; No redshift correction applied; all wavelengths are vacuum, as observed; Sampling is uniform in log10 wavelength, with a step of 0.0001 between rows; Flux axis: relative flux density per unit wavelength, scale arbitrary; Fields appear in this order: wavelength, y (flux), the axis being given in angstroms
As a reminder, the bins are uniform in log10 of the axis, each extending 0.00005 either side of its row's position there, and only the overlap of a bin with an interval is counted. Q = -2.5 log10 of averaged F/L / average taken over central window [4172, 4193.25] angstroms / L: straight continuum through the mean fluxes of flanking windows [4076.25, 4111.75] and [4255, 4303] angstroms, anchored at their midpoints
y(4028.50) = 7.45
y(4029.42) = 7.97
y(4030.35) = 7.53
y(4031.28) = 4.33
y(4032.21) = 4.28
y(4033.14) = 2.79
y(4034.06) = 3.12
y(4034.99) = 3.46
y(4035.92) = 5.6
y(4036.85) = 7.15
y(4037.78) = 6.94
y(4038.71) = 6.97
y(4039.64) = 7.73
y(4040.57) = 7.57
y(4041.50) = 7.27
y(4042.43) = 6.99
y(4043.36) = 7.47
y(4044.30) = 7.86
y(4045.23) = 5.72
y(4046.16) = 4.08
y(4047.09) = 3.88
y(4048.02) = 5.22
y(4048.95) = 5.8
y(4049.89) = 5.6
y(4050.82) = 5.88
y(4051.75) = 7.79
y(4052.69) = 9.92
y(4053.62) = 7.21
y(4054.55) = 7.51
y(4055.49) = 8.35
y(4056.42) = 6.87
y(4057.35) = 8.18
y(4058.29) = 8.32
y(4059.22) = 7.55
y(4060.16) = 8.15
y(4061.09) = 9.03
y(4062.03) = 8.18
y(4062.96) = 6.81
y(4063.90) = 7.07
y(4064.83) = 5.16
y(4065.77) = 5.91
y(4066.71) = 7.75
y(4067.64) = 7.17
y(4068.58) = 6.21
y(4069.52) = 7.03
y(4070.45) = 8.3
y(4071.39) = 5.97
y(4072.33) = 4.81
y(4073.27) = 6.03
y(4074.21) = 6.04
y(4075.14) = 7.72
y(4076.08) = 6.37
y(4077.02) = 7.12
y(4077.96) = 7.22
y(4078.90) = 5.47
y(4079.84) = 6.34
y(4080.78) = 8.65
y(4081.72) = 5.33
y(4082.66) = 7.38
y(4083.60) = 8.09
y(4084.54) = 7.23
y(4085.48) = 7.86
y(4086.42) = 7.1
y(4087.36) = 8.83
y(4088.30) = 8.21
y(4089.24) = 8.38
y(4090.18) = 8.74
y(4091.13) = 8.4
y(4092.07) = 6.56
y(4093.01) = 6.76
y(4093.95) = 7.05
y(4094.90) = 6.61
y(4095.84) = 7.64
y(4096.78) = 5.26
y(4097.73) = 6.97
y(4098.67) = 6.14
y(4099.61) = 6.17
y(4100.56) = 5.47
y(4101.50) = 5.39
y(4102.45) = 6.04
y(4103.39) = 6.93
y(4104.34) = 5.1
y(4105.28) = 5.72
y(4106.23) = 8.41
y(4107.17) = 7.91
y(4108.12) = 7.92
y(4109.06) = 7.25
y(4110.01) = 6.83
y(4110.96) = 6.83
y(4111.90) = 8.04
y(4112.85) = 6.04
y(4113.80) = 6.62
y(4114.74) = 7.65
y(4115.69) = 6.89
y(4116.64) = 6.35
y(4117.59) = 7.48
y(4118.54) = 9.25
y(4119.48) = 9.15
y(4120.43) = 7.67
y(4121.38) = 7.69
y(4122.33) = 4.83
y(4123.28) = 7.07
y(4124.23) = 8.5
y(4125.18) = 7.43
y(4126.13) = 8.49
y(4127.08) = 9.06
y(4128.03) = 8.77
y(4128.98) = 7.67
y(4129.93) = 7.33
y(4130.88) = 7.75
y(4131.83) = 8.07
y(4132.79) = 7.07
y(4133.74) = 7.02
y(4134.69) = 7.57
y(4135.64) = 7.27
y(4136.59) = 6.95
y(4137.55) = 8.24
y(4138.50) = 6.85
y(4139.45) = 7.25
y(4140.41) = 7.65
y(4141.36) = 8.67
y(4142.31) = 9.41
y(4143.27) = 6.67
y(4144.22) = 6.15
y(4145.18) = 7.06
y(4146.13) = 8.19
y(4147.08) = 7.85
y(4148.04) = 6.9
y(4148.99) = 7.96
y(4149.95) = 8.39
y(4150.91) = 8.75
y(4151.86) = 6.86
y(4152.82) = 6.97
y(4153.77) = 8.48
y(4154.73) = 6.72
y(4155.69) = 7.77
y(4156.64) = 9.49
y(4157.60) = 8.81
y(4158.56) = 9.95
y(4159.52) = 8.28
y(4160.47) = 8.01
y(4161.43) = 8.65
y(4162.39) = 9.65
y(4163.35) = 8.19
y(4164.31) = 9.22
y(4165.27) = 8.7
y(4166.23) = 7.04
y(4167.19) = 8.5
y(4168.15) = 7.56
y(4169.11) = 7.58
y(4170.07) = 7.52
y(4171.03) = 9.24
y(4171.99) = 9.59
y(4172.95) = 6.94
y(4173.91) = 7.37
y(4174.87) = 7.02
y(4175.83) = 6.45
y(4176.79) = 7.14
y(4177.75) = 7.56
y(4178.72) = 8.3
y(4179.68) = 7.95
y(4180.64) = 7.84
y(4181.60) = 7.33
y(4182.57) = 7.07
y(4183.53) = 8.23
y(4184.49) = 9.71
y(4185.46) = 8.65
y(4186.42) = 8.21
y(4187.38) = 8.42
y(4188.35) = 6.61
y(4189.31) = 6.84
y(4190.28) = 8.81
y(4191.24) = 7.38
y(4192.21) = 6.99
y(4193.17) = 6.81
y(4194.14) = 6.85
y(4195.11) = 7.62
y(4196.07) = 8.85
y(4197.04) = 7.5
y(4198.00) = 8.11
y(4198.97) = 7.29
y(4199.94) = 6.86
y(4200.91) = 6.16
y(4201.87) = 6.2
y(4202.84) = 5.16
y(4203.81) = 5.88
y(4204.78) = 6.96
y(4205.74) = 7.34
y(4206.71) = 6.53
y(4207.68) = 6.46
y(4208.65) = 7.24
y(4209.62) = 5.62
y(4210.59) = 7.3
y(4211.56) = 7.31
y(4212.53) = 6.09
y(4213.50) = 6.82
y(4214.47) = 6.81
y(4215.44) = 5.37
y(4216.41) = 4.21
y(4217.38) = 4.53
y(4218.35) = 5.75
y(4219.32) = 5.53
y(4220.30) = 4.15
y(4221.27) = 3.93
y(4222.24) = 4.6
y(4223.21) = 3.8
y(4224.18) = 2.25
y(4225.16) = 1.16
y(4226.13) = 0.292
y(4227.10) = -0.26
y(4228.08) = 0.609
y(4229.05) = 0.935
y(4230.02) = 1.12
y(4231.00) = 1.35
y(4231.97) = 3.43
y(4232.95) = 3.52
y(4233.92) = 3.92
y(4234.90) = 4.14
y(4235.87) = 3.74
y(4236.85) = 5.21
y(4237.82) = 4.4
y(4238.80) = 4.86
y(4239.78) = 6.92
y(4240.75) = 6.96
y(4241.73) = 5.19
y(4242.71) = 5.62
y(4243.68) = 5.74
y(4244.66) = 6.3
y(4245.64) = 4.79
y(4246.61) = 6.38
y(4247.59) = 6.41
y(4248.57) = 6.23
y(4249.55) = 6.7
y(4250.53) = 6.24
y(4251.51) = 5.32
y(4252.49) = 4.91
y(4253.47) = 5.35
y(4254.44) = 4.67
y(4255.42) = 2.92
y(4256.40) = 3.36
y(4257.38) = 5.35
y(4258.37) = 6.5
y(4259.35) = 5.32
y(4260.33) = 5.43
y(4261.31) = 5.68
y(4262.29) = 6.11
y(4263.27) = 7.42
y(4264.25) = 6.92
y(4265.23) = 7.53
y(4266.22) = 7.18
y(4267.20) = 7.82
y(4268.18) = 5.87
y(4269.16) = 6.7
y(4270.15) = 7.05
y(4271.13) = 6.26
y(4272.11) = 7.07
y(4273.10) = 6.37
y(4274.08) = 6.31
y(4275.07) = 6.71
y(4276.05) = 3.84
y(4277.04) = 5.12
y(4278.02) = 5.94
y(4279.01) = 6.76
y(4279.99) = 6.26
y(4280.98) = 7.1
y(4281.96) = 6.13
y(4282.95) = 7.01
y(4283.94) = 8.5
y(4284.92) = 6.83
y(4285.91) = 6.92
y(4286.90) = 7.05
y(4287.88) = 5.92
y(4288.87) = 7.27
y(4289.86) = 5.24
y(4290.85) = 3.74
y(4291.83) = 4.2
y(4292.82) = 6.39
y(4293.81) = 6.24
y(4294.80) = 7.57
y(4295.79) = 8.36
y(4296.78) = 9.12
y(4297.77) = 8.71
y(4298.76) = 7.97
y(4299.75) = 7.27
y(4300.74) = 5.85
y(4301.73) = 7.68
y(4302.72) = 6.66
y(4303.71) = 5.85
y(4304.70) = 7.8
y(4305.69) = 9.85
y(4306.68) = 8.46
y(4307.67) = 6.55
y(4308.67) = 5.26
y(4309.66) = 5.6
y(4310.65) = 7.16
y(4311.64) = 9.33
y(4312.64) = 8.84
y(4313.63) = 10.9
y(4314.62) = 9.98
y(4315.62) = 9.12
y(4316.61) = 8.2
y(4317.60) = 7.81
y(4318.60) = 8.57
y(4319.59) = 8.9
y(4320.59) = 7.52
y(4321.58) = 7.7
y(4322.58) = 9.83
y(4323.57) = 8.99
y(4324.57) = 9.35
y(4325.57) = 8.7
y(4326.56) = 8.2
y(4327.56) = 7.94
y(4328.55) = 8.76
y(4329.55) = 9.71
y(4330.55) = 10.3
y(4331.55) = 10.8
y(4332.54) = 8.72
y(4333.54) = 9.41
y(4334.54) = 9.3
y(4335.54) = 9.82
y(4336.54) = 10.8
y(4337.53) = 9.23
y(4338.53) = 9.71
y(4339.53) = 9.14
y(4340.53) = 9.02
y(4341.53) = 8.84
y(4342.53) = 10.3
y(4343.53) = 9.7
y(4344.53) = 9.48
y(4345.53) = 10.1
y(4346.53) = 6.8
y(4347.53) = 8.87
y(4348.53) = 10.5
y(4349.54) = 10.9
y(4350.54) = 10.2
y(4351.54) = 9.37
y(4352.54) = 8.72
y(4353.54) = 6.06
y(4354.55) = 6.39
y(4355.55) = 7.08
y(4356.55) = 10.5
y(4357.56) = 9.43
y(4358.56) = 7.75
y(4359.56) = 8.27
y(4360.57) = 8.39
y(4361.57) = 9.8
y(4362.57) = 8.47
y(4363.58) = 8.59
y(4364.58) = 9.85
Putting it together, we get -0.142 mag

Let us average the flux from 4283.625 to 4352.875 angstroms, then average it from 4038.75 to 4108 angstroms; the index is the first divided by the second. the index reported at 1.20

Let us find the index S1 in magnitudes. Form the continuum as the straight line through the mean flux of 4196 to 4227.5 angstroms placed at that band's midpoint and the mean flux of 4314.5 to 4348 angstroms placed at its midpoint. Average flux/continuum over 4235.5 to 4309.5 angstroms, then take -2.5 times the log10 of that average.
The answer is 0.17 mag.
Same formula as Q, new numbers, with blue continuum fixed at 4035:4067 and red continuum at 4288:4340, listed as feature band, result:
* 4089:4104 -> 0.063 mag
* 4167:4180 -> -0.036 mag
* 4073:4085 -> 0.031 mag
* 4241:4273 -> 0.304 mag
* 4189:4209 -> 0.085 mag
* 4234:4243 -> 0.450 mag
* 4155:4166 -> -0.172 mag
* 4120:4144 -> -0.046 mag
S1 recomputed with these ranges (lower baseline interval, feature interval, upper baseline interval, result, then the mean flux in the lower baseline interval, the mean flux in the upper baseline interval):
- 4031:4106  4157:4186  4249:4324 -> -0.20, 6.7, 6.86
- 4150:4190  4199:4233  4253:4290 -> 0.49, 8.04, 6.22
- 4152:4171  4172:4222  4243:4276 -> 0.08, 8.26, 6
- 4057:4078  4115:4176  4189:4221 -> -0.16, 7.04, 6.56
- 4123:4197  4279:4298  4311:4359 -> 0.28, 7.87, 9.07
